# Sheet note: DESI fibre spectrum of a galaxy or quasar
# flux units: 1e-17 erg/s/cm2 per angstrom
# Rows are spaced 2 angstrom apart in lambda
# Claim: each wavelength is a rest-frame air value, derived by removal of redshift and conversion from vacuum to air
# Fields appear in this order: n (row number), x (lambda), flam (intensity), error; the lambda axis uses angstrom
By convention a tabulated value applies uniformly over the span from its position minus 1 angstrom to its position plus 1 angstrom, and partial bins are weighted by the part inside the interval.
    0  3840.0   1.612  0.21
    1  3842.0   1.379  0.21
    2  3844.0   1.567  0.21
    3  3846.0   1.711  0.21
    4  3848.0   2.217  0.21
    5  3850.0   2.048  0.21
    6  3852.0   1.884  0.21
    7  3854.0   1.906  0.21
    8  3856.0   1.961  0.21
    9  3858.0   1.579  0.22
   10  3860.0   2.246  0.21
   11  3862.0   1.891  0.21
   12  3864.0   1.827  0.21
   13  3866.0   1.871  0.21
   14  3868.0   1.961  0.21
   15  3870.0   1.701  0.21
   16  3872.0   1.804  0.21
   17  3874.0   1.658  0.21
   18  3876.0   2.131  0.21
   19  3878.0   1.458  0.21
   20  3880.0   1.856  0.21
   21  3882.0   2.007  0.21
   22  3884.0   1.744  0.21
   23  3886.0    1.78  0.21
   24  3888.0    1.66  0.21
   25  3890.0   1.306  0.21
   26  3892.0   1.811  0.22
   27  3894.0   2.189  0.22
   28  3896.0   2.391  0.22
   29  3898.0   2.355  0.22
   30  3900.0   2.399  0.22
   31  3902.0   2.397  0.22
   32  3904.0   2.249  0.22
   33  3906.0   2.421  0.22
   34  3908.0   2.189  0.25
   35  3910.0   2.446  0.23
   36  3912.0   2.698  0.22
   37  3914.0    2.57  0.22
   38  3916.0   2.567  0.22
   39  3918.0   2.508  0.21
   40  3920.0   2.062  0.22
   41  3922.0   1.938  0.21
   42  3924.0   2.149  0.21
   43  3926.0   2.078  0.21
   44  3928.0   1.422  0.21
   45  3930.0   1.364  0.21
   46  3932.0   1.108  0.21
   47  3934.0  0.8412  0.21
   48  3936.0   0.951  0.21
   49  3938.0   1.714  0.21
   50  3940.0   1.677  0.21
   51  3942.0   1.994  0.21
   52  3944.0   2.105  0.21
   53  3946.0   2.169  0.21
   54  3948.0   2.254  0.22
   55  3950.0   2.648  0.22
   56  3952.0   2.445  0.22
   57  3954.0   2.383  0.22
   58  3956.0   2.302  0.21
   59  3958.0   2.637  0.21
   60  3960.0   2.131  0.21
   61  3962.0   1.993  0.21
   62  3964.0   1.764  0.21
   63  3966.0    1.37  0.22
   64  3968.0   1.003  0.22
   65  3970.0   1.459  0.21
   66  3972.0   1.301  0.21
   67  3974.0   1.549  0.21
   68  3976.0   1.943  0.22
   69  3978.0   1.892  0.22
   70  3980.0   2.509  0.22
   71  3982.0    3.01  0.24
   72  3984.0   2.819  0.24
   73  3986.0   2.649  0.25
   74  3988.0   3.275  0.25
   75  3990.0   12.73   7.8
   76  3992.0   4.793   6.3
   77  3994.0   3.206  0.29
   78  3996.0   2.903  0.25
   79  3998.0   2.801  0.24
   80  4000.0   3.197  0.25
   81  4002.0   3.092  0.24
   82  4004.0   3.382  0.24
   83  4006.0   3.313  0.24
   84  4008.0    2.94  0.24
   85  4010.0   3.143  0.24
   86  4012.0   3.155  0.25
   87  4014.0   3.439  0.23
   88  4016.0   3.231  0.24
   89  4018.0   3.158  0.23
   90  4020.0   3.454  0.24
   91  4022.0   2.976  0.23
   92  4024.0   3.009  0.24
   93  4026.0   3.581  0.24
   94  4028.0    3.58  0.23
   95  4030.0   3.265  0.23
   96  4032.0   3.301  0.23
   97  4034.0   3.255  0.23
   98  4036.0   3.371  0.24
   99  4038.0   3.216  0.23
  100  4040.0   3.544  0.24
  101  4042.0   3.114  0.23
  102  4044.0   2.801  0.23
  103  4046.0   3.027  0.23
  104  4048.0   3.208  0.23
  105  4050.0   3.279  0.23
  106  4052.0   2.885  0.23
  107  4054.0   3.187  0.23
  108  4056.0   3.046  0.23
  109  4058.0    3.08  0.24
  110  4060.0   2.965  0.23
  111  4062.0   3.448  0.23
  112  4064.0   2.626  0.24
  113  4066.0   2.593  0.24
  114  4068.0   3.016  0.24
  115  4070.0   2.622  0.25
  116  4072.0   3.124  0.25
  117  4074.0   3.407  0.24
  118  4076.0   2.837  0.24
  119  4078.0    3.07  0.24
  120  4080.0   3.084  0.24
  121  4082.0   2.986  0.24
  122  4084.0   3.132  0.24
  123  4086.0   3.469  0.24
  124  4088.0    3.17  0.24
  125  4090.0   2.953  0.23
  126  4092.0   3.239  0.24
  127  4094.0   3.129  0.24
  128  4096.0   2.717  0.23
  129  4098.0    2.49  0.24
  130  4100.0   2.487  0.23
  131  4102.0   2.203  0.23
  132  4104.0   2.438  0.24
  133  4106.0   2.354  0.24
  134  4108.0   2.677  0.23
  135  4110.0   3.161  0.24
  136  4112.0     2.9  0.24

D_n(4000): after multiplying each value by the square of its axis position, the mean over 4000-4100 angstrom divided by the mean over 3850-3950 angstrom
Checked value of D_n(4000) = 1.72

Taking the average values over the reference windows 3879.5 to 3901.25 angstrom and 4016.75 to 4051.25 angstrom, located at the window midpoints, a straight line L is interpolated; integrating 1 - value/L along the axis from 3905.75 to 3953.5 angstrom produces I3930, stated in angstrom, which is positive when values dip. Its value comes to 5.9 angstrom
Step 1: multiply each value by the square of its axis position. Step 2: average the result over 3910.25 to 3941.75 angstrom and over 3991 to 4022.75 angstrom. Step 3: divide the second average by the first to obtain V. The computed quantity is 1.83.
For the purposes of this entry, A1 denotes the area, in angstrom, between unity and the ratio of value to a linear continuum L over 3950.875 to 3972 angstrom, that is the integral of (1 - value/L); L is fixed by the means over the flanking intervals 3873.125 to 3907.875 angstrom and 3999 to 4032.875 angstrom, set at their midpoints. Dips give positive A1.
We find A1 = 6.0 angstrom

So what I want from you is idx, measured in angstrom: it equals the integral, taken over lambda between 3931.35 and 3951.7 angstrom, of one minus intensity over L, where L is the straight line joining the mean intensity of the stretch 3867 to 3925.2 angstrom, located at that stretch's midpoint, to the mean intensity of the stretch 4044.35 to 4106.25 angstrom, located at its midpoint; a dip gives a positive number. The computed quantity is 4.7 angstrom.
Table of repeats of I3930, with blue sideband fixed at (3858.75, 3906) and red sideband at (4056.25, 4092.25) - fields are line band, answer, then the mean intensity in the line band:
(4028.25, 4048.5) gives -2.8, 3.22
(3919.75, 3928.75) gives 1.0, 1.93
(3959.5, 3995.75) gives -5.0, 2.87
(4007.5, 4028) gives -3.9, 3.23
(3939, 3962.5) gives 1.1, 2.23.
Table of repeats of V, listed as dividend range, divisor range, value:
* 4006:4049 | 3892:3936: 1.65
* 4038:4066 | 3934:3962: 1.57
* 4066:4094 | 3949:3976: 1.69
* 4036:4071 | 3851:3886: 1.81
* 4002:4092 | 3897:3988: 1.60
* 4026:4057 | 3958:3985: 1.72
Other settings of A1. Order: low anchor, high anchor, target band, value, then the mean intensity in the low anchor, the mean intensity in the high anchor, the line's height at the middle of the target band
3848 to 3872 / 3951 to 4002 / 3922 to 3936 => 5.44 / 1.91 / 2.81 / 2.44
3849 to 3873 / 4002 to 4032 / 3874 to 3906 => 2.44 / 1.89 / 3.25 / 2.14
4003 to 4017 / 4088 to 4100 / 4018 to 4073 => -0.79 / 3.23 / 2.89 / 3.09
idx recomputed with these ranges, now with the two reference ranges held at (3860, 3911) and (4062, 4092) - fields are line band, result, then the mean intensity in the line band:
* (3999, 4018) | -3.9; 3.21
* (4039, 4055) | -1.5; 3.13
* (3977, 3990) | -4.8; 3.46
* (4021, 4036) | -2.8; 3.29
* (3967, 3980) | 4.6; 1.6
